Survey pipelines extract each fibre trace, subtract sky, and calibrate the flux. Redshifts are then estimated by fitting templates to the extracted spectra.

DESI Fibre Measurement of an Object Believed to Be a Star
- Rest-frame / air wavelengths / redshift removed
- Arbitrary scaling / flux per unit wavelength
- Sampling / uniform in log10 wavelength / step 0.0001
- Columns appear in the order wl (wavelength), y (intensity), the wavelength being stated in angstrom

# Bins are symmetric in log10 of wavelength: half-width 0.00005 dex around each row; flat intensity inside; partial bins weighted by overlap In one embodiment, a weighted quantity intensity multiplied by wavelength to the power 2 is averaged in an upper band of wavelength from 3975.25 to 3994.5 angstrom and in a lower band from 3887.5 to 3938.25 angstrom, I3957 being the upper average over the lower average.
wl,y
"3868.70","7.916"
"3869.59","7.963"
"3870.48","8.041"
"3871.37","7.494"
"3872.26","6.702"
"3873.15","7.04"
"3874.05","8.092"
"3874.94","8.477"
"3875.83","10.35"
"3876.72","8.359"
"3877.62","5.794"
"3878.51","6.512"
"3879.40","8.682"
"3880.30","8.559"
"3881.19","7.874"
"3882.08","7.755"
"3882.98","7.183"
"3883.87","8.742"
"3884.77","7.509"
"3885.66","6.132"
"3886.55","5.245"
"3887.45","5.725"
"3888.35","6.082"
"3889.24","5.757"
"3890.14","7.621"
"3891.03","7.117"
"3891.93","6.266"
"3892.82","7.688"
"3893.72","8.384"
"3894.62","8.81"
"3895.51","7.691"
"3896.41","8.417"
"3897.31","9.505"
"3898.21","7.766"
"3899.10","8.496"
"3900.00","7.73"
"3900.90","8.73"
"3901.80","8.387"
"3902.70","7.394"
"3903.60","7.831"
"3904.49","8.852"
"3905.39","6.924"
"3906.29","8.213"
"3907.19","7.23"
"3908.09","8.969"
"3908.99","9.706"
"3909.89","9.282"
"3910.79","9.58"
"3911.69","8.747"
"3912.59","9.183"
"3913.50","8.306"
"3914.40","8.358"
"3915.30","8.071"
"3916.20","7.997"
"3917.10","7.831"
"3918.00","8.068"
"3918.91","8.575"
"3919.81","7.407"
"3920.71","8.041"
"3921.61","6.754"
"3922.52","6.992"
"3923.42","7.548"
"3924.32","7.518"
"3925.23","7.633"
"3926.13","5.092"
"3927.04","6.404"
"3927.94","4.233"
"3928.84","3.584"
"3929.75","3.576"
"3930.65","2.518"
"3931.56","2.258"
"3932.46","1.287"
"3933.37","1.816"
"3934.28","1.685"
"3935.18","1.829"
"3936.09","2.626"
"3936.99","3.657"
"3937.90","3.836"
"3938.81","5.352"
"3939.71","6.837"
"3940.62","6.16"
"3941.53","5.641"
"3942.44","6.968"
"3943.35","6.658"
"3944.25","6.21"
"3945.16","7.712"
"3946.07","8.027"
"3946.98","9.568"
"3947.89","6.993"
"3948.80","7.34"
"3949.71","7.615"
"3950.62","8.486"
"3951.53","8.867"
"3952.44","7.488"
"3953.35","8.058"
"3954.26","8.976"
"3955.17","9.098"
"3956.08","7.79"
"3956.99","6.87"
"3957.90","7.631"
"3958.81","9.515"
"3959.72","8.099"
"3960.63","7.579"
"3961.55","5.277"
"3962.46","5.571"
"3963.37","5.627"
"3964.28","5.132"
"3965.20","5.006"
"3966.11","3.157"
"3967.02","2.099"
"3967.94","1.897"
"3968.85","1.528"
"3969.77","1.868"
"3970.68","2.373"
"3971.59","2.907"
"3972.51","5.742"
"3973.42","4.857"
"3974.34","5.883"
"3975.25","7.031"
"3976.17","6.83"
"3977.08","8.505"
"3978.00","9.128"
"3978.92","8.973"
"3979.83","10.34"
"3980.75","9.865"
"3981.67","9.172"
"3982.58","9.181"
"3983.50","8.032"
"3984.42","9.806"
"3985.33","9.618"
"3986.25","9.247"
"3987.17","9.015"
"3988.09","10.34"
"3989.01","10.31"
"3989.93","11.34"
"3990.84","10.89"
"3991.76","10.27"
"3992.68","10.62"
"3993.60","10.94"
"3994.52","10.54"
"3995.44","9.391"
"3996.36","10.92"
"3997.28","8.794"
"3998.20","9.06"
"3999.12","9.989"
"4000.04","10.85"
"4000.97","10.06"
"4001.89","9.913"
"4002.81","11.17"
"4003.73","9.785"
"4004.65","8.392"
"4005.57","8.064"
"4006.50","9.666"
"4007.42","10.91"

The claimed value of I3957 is 1.47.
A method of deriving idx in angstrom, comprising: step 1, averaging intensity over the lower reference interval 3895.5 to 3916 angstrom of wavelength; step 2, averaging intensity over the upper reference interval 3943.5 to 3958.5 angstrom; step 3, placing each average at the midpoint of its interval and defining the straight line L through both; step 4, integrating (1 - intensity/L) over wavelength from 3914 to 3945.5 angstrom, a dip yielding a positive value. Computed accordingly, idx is 9.9 angstrom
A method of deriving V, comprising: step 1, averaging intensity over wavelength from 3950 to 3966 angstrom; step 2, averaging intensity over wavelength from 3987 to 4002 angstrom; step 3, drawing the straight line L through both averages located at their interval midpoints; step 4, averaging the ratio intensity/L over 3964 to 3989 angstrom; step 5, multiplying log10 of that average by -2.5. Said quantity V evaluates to 0.323 mag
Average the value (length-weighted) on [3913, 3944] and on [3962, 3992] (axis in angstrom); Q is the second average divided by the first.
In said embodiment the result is 1.24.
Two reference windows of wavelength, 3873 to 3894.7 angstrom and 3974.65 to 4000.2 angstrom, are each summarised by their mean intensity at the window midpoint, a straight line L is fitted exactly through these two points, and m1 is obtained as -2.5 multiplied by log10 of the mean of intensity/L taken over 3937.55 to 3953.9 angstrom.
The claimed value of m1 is 0.22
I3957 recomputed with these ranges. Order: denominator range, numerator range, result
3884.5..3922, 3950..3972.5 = 0.77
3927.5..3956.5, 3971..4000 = 1.60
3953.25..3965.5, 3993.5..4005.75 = 1.41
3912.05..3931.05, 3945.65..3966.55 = 1.08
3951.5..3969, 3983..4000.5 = 1.62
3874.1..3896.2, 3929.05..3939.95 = 0.42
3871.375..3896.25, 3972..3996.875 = 1.29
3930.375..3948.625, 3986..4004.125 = 2.12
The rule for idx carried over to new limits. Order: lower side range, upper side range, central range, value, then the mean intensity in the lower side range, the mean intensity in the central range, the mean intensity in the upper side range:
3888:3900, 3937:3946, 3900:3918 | -3.00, 7.68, 8.38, 6.11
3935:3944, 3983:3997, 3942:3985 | 2.13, 5.08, 6.85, 10.1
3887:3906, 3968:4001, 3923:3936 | 6.40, 7.68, 4.02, 8.36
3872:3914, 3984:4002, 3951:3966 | 3.41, 7.87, 7.2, 10.1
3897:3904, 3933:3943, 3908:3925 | -4.45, 8.2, 8.23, 4.26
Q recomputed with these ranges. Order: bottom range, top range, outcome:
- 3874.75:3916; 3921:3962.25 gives 0.78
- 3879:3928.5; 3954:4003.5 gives 1.02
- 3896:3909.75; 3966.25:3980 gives 0.62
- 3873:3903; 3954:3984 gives 0.84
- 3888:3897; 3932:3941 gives 0.47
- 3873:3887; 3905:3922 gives 1.08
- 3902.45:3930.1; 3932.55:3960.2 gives 0.86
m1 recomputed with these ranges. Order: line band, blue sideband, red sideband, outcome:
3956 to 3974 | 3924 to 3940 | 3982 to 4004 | 0.37 mag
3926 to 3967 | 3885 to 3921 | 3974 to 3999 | 0.44 mag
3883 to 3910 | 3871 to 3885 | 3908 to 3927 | 0.03 mag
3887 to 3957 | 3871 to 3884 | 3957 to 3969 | -0.07 mag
